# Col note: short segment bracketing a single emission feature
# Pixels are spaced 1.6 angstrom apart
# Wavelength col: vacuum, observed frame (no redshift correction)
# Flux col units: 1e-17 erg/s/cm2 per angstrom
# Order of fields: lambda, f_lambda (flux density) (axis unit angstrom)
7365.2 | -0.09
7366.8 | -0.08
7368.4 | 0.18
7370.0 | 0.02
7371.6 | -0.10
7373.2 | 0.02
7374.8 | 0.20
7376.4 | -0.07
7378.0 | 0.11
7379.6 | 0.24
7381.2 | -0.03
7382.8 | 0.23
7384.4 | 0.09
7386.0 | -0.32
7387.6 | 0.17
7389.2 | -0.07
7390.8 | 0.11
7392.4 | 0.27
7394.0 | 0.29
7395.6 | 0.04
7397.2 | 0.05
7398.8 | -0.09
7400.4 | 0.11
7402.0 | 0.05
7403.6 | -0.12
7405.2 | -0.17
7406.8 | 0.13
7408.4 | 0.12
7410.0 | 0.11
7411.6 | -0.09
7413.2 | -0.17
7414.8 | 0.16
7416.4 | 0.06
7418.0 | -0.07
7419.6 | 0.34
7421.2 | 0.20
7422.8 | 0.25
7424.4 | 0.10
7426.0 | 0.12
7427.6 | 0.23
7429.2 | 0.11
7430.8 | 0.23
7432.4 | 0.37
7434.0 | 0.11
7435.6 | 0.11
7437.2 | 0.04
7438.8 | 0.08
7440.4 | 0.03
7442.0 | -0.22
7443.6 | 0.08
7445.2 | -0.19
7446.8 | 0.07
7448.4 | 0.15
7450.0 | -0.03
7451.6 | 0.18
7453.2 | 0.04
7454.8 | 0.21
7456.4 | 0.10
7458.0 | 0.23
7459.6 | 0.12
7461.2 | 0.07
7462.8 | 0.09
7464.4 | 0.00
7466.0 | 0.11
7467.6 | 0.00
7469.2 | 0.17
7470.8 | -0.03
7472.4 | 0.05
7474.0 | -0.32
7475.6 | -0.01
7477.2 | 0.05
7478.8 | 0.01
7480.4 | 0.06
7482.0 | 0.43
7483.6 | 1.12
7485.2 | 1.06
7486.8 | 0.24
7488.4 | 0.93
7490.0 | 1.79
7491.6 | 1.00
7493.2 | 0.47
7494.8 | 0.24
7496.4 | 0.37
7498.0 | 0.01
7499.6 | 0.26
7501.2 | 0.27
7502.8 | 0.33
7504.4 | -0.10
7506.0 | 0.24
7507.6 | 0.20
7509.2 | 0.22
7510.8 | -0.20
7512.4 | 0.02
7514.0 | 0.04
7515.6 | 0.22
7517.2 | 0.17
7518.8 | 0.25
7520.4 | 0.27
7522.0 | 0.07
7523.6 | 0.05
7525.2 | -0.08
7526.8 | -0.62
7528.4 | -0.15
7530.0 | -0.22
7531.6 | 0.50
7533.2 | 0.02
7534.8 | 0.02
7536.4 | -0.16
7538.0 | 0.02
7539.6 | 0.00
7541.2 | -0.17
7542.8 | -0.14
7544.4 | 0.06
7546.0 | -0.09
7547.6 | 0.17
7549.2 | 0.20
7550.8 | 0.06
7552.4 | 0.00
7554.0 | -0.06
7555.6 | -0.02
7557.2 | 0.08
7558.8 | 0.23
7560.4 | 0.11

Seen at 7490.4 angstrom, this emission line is [O II]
